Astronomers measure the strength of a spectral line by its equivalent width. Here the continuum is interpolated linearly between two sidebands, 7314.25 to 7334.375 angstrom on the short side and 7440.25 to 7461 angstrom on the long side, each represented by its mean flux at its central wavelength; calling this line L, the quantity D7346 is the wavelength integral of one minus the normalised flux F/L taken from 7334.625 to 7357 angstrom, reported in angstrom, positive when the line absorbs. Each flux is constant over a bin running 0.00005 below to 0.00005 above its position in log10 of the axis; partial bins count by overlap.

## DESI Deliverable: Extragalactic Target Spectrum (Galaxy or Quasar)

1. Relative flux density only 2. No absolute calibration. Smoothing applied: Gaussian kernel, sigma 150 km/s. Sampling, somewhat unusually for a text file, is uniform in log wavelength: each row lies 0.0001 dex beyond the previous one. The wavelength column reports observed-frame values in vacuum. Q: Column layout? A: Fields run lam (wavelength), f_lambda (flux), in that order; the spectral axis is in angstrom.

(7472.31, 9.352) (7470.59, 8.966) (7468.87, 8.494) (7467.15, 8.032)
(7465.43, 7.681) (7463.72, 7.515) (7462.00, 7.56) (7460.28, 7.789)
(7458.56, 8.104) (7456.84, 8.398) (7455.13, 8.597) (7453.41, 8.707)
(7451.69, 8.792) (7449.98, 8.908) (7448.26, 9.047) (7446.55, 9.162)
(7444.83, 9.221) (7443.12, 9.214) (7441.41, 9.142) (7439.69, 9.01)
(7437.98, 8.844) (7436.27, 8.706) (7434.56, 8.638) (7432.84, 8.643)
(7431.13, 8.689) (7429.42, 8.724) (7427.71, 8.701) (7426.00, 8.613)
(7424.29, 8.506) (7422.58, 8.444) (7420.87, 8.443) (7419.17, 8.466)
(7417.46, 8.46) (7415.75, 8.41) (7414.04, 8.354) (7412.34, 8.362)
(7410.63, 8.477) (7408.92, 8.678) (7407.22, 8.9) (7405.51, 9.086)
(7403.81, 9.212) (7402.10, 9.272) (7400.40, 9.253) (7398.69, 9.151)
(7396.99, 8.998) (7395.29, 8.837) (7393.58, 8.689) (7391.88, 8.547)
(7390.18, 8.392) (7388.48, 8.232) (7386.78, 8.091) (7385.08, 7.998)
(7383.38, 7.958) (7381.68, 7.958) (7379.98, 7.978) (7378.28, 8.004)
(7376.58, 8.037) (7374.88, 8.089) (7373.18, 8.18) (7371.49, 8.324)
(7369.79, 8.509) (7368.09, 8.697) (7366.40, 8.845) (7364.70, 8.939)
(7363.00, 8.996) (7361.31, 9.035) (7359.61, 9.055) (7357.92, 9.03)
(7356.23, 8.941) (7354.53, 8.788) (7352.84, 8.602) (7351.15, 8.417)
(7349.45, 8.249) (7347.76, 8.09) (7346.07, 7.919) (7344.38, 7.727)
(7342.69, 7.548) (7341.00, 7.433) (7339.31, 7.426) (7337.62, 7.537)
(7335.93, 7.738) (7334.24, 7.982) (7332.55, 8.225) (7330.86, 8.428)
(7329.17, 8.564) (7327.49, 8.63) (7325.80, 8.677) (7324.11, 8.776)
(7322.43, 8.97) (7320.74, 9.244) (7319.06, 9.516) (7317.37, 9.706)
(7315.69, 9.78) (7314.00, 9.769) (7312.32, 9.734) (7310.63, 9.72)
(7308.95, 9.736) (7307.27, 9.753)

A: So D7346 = 2.20 angstrom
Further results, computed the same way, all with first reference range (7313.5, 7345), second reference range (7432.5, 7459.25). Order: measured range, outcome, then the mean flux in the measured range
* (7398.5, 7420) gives -0.1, 8.76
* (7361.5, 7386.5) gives 0.8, 8.34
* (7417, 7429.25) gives 0.3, 8.54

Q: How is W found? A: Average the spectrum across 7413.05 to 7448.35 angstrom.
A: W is 8.73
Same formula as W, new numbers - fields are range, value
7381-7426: 8.59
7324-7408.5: 8.44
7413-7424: 8.44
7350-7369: 8.84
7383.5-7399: 8.5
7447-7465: 8.35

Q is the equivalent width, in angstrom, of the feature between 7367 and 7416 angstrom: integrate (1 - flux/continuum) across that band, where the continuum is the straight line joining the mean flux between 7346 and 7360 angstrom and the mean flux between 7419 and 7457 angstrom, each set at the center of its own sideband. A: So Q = 0.9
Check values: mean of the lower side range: 8.59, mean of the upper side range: 8.78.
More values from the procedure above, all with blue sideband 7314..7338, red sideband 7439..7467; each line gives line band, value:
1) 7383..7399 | 0.3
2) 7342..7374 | 0.6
